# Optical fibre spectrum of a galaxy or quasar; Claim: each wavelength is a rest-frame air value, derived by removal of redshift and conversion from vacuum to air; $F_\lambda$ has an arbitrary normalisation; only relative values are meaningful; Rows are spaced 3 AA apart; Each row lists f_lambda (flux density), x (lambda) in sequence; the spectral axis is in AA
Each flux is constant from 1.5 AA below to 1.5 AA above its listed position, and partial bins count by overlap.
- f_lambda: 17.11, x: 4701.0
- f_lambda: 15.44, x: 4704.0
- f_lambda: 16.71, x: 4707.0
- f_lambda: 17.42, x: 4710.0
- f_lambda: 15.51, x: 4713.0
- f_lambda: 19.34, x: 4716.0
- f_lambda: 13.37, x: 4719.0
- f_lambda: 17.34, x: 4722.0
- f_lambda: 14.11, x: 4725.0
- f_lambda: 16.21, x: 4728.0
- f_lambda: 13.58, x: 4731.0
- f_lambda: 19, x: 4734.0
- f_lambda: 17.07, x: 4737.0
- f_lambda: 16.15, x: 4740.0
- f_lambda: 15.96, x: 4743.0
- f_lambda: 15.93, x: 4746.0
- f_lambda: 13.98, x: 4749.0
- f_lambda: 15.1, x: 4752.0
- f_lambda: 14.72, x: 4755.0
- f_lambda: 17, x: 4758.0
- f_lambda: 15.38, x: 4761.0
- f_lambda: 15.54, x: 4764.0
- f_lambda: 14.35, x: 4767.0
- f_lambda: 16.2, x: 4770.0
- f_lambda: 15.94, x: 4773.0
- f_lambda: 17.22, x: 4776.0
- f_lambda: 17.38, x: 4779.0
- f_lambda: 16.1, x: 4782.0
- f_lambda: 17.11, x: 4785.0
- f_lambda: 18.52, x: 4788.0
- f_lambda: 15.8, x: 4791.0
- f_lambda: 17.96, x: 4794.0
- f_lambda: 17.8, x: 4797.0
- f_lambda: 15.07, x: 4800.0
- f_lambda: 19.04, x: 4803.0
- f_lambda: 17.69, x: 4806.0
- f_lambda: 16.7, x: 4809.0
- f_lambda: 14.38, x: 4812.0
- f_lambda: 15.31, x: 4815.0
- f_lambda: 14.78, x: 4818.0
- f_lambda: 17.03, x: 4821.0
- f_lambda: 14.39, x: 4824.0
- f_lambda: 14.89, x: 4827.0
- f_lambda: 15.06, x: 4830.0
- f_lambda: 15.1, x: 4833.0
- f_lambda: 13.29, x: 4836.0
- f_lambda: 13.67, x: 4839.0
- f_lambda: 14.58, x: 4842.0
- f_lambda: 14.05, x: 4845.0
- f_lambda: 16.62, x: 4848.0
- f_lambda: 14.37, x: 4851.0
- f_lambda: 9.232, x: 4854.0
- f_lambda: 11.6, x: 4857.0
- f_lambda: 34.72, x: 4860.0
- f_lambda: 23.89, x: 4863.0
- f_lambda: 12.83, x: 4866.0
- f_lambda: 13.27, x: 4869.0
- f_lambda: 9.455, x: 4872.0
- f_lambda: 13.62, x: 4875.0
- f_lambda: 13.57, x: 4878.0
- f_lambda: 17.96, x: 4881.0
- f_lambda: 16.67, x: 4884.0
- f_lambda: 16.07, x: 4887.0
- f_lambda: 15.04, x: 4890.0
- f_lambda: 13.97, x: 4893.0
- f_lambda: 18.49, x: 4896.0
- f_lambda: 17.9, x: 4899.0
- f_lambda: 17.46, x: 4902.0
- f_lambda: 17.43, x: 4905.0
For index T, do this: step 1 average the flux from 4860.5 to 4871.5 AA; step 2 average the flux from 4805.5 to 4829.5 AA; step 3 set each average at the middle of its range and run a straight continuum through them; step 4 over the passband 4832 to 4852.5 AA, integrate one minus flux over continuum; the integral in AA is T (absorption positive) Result 2.6 AA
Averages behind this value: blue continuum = 15.5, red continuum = 17.6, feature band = 14.5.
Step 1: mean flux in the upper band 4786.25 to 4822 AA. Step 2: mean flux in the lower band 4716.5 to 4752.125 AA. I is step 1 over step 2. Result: 1.06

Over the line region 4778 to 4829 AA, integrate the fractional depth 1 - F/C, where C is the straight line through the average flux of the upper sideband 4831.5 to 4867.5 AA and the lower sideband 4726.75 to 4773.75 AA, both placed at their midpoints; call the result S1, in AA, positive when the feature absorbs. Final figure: -1.5 AA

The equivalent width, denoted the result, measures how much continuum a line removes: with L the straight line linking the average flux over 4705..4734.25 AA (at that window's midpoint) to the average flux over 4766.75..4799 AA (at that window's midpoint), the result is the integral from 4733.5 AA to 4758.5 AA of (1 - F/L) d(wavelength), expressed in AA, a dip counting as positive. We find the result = 0.7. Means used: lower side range 16.1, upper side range 16.8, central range 15.9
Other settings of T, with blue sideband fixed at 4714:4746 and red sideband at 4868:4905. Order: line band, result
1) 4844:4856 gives 1.6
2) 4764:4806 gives -2.3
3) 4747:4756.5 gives 0.8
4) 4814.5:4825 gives 0.2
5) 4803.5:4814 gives -0.5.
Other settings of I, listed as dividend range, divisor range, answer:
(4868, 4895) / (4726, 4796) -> 0.90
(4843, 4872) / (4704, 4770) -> 1.03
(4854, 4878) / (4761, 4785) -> 1.01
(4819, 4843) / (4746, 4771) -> 0.96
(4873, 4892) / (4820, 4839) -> 1.03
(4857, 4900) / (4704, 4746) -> 1.03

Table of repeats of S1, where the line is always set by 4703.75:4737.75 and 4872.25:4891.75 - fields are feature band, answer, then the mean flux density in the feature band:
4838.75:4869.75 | -2.34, 16.4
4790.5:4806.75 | -1.65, 17.3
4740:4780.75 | 0.54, 15.8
